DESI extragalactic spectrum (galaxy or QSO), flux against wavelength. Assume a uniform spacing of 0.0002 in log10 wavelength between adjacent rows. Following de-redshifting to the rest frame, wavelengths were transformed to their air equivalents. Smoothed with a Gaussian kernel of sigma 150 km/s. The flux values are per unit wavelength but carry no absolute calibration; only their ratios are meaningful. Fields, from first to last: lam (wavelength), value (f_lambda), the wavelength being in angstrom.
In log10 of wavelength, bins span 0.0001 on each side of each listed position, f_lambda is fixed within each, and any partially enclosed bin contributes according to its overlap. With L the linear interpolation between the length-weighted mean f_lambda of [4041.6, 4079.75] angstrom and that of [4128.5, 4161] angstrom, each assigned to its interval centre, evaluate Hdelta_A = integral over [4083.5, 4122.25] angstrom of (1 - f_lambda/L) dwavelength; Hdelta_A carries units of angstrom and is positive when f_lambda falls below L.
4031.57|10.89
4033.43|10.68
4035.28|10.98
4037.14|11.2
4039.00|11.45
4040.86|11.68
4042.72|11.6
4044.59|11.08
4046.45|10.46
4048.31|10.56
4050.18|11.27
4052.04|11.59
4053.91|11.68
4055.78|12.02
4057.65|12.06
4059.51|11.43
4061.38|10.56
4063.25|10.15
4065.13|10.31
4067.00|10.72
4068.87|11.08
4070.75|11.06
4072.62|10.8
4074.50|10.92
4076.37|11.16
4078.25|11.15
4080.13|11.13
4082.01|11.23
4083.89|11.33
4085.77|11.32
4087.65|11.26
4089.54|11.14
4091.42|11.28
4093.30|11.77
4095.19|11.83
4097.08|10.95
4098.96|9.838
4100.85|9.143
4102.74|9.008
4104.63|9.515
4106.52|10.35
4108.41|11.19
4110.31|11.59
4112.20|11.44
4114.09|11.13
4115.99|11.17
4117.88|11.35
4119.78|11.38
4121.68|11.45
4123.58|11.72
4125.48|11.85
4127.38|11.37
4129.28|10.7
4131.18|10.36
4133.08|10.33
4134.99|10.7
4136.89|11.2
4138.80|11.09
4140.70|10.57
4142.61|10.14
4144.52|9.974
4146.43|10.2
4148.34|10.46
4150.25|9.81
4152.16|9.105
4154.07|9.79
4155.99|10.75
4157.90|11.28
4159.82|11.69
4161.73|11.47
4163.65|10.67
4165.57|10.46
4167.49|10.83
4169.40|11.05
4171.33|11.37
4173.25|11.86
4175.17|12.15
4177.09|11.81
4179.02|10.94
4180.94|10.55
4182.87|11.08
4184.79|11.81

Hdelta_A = -0.5 angstrom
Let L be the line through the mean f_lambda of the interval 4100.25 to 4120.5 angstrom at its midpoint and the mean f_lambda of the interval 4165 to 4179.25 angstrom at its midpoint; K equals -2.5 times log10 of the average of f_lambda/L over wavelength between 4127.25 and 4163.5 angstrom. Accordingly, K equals 0.05 mag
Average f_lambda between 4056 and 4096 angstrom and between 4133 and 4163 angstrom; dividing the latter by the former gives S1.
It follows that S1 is 0.95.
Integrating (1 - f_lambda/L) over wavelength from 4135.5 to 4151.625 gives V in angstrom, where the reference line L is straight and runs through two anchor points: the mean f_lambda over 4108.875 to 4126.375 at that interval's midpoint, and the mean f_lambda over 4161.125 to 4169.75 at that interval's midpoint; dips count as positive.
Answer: 1.1 angstrom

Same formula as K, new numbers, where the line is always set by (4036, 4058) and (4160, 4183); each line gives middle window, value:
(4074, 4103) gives 0.035 mag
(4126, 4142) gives 0.044 mag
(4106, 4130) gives -0.003 mag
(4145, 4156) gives 0.132 mag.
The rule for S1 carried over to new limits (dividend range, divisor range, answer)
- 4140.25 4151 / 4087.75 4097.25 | 0.89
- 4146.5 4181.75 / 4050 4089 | 0.98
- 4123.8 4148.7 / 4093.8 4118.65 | 1.01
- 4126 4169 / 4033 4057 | 0.94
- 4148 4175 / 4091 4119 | 1.00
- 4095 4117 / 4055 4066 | 0.95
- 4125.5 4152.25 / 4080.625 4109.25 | 0.98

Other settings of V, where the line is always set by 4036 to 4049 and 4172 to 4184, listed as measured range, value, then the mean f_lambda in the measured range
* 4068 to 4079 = 0.2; 11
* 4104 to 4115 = 0.4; 10.9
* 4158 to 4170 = 0.4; 11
